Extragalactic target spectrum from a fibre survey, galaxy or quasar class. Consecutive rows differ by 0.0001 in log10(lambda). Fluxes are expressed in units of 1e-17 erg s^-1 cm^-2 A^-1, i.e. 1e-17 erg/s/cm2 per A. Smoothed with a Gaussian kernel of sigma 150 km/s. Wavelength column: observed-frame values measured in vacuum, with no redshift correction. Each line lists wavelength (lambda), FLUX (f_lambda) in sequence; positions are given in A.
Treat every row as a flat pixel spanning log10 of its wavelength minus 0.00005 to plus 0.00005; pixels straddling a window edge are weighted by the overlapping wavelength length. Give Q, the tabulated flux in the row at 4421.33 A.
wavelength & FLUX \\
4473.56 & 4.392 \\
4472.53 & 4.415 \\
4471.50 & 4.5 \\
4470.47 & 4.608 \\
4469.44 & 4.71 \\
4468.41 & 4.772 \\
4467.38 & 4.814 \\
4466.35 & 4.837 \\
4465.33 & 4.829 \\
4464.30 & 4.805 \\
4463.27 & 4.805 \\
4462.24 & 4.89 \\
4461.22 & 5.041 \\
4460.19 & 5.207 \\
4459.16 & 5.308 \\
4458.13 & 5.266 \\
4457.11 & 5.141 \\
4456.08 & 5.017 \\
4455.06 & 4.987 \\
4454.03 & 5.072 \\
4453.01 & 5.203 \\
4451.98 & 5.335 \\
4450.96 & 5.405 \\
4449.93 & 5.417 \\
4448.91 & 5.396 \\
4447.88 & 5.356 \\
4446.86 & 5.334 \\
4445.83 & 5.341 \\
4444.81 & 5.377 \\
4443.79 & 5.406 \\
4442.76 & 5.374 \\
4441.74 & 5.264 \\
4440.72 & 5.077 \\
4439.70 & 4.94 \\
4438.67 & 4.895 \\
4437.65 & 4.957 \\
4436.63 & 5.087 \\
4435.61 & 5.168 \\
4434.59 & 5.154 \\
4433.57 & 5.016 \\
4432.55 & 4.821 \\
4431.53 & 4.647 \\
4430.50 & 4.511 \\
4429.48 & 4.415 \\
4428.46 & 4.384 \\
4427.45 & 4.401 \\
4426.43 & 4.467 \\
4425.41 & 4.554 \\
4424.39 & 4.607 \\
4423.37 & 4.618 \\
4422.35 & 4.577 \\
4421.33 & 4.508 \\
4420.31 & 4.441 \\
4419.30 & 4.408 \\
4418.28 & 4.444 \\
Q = 4.508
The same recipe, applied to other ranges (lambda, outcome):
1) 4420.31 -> 4.441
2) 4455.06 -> 4.987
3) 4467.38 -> 4.814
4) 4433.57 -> 5.016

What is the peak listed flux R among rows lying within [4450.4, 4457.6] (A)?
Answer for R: 5.405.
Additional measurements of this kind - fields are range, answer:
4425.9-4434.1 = 5.016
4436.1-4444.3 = 5.406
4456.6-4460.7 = 5.308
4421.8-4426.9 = 4.618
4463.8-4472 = 4.837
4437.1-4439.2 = 4.957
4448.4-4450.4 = 5.417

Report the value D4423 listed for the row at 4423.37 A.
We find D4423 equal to 4.618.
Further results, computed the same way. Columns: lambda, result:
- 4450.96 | 5.405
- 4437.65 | 4.957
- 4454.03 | 5.072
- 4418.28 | 4.444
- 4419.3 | 4.408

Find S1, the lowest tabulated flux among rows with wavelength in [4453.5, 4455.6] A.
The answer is 4.987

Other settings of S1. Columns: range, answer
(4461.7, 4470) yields 4.71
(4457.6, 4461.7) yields 5.041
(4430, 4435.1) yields 4.511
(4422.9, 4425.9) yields 4.554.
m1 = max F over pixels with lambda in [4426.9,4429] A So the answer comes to 4.401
